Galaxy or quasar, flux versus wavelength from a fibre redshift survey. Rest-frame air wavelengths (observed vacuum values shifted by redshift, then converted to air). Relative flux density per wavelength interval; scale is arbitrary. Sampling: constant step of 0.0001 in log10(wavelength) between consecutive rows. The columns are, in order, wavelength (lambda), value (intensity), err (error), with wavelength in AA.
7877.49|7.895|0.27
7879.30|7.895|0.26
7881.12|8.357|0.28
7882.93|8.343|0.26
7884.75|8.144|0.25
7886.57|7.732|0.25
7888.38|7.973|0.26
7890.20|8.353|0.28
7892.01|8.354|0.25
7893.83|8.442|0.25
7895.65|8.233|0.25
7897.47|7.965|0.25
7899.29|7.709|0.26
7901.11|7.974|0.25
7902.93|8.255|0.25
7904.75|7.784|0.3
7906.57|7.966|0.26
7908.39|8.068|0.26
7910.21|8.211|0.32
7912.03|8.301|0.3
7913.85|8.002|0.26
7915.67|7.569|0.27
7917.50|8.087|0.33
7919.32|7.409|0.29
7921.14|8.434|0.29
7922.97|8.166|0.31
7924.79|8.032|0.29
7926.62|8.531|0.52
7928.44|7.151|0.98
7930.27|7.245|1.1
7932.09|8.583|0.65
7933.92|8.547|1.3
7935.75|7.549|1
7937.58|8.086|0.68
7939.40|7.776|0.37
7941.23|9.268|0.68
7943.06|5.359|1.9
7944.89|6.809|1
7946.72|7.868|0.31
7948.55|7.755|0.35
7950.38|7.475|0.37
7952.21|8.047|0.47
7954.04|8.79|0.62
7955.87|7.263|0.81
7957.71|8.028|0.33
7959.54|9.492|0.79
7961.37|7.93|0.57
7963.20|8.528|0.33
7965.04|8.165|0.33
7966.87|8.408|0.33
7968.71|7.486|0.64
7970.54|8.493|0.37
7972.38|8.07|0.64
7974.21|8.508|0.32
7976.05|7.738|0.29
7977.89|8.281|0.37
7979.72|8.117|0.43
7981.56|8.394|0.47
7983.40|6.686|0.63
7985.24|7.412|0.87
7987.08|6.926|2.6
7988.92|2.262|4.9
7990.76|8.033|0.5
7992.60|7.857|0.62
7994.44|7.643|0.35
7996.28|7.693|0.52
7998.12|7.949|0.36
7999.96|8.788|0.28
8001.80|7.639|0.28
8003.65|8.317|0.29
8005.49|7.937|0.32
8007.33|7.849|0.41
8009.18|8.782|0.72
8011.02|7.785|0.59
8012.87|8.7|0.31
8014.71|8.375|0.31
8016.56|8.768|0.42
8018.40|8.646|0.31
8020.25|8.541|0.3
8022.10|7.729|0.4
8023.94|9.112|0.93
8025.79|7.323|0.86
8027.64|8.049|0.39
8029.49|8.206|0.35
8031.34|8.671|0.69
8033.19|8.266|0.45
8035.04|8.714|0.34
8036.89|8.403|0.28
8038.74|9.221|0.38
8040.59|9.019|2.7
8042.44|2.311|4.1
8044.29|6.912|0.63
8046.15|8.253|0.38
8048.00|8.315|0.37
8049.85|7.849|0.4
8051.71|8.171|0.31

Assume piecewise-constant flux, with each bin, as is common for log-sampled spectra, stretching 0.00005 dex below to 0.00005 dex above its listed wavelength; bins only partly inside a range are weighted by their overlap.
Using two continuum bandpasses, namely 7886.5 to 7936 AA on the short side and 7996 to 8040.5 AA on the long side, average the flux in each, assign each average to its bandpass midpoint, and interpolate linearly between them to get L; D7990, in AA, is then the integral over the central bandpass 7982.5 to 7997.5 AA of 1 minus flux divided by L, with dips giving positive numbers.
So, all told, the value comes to 2.6 AA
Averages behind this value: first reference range 8.03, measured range 6.84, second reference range 8.33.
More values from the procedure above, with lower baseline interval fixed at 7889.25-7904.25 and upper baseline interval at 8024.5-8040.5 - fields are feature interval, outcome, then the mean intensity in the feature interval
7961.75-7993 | 2.59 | 7.61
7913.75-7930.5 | 0.64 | 7.88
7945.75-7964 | 0.32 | 8.11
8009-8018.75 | -0.13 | 8.49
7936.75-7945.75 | 0.85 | 7.46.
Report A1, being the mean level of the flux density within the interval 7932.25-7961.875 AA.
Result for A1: 7.89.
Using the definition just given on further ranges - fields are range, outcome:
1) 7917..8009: 7.82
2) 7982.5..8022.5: 7.74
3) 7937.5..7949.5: 7.53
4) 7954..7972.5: 8.22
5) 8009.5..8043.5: 8.11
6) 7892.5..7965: 7.97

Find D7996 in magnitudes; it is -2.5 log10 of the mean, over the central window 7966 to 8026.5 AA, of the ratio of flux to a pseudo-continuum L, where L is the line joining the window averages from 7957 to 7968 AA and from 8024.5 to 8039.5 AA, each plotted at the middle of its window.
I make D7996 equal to 0.07 mag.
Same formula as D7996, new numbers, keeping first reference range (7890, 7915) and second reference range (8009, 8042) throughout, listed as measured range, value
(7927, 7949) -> 0.07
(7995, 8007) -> 0.04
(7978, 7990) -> 0.22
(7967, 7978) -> 0.02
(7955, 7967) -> 0.00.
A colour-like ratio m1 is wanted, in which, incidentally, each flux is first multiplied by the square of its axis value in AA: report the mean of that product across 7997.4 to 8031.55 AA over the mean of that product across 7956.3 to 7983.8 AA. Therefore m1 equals 1.02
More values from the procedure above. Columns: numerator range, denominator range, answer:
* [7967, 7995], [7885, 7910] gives 0.95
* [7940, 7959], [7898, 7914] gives 0.97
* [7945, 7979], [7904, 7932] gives 1.03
